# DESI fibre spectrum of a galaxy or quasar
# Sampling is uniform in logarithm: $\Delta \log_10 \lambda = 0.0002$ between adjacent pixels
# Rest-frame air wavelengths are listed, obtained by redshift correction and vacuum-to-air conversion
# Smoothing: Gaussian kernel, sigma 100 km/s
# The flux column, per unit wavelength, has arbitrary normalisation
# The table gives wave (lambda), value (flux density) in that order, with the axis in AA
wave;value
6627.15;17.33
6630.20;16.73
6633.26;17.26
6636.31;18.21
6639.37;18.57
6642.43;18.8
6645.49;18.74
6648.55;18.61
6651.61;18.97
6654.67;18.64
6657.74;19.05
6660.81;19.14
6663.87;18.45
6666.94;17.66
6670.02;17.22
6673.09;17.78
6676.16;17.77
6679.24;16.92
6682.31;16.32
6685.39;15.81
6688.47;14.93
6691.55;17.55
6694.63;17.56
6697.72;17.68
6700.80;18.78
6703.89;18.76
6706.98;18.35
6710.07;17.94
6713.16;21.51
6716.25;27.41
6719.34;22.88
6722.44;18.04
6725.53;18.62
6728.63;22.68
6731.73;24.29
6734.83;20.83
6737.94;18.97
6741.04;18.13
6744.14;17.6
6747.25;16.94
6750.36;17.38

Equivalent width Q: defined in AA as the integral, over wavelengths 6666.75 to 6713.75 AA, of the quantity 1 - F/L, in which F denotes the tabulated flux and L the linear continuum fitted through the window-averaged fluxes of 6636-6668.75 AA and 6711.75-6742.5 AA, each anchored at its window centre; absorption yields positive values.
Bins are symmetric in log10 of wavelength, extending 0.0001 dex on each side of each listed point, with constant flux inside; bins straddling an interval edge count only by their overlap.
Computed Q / 5.7 AA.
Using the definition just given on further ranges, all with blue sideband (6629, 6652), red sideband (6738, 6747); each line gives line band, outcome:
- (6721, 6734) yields -2.14 AA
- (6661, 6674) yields 0.16 AA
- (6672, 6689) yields 1.36 AA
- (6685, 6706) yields 0.76 AA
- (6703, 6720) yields -2.96 AA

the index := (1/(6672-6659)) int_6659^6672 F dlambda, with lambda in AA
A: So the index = 18.1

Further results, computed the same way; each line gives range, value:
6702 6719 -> 20.9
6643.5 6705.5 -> 17.8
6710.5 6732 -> 21.9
